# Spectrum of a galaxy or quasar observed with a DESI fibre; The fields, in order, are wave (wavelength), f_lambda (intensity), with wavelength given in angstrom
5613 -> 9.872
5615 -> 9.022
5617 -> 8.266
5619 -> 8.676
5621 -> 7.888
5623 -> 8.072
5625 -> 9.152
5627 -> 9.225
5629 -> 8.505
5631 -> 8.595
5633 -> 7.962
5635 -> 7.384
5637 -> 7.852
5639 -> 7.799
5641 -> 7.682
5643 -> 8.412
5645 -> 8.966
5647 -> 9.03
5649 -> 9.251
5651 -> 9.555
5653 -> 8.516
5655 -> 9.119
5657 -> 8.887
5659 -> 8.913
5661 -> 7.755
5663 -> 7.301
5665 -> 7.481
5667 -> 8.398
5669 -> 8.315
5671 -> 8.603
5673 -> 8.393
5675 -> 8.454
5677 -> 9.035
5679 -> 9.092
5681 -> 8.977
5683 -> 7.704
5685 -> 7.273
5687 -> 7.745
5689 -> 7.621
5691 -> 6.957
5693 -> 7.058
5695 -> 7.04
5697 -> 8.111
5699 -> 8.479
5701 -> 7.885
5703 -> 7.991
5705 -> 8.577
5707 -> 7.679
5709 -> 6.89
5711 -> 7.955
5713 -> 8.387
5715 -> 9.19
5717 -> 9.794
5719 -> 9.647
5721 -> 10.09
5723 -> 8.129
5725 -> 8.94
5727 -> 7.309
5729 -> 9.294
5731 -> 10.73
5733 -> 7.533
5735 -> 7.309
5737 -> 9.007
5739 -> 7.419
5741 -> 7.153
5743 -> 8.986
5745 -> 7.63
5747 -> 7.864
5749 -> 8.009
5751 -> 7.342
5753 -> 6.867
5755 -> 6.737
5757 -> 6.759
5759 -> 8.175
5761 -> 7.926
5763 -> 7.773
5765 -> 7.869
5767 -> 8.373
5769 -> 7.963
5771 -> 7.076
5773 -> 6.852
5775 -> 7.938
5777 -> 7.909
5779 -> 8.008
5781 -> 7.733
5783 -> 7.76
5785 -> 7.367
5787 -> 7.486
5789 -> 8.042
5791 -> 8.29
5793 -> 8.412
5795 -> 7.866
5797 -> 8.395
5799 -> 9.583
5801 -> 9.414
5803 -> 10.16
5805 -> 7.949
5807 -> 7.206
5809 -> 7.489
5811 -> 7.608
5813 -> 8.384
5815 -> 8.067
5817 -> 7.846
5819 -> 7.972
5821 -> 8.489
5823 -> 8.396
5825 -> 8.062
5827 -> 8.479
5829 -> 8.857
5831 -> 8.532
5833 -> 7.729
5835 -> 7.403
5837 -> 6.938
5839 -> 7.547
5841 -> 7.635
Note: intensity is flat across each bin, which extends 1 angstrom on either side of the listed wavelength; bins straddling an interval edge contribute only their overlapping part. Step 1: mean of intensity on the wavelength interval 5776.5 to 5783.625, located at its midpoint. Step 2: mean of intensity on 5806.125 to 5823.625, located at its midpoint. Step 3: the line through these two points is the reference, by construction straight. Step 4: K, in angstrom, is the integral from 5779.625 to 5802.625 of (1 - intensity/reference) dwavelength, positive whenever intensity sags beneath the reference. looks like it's -1.1 angstrom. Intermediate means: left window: 7.85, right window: 7.94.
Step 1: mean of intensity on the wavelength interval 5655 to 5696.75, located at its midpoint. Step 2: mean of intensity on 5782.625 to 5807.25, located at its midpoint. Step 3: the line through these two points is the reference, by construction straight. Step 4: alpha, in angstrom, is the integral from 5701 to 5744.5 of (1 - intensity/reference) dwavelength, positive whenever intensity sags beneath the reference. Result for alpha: -1.43 angstrom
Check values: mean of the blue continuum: 8.08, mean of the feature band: 8.45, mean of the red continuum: 8.35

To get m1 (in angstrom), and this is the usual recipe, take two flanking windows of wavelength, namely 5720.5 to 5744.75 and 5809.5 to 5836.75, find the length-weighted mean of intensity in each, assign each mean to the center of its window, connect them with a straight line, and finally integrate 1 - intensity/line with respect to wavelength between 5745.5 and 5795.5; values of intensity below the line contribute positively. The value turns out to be 3.60 angstrom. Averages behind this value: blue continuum 8.43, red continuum 8.1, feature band 7.69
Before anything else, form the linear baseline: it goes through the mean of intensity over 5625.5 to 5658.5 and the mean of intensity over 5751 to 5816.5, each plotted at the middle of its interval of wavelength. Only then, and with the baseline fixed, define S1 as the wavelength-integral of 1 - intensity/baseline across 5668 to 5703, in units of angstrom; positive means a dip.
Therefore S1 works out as 1.3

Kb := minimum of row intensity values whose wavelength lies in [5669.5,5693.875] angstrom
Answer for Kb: 6.957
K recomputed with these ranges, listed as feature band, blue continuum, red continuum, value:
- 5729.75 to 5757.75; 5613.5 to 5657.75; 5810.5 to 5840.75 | 1.4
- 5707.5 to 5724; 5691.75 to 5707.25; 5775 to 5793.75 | -1.8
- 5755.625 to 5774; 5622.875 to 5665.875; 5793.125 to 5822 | 1.6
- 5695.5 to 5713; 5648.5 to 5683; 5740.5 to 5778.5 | 0.5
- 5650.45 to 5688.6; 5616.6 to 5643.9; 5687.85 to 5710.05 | -2.2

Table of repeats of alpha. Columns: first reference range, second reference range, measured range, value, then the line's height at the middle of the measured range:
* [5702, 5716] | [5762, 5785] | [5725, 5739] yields -0.90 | 7.97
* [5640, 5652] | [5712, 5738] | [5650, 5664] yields 0.39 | 8.82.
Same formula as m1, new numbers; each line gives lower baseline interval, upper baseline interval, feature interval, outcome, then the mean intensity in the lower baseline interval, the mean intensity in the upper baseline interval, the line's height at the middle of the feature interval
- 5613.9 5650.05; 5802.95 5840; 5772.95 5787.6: 0.75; 8.44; 8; 8.1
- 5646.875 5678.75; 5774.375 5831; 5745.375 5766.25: 1.94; 8.56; 8.19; 8.32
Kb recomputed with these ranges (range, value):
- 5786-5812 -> 7.206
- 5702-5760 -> 6.737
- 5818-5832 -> 7.972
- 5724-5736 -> 7.309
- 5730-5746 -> 7.153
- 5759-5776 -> 6.852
